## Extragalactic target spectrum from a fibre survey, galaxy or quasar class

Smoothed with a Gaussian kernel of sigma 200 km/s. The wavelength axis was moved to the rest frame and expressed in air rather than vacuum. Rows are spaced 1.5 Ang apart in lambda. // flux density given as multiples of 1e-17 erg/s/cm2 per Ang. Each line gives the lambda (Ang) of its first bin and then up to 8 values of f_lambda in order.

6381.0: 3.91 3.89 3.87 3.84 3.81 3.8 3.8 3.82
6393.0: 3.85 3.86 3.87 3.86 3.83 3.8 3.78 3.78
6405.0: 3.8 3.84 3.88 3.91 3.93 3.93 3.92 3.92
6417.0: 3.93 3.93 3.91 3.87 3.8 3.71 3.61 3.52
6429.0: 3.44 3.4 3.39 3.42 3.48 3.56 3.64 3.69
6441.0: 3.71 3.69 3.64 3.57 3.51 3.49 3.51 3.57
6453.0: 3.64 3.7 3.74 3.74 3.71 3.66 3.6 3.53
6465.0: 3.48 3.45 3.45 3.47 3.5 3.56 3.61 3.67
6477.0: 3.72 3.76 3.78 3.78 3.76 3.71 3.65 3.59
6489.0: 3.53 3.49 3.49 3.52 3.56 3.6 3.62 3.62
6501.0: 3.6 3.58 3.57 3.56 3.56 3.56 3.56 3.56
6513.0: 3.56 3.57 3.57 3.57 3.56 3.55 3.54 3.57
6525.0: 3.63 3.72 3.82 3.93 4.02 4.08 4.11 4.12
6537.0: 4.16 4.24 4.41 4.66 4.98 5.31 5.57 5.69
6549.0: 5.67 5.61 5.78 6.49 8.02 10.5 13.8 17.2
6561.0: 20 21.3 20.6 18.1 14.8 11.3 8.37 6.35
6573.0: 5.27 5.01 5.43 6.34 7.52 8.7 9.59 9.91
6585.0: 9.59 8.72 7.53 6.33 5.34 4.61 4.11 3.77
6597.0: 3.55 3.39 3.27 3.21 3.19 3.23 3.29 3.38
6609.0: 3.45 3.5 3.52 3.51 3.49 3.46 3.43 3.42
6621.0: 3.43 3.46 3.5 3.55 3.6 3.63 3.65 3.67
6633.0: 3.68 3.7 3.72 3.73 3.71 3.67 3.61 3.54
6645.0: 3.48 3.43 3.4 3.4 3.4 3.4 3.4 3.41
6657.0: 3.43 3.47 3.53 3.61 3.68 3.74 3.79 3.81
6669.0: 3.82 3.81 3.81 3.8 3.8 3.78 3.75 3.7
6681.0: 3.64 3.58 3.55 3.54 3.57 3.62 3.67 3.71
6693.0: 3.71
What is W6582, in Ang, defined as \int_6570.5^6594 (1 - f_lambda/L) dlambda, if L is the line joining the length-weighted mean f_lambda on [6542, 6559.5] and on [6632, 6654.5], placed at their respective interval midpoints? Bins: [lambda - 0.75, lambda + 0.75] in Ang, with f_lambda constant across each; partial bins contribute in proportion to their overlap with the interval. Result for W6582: -3.5 Ang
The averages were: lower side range 7.44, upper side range 3.55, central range 7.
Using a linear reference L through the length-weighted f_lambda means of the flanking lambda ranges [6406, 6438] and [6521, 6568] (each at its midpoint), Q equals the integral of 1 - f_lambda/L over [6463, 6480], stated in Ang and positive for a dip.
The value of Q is 5.8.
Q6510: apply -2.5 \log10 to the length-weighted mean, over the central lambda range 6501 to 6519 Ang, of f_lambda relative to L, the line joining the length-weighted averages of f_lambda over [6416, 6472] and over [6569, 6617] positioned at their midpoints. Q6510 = 0.22 mag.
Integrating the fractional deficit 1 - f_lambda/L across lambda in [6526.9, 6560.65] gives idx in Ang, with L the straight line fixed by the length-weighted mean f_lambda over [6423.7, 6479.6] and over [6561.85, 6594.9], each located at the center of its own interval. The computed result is 6.6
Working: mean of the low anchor 3.58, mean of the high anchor 9.25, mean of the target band 6.33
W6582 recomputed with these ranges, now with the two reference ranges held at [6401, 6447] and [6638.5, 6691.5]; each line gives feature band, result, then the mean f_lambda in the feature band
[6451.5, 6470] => 0.5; 3.6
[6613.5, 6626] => 0.6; 3.47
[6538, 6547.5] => -3.3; 4.94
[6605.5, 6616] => 0.5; 3.45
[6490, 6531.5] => 0.8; 3.61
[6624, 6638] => -0.1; 3.65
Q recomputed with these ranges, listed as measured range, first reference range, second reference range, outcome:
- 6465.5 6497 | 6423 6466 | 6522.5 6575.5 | 9.2 Ang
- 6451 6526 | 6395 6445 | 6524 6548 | 9.4 Ang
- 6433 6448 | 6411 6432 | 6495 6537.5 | 0.6 Ang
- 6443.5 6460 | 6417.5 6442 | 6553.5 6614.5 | 2.4 Ang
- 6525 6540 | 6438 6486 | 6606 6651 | -1.8 Ang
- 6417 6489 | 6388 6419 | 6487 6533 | 2.3 Ang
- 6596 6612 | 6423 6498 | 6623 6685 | 1.1 Ang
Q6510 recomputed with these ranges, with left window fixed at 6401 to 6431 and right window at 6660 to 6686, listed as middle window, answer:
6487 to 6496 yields 0.07 mag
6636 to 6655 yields 0.06 mag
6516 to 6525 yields 0.06 mag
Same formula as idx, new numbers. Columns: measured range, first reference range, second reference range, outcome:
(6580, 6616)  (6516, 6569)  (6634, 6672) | 4.0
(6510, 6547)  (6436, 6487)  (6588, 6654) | -3.9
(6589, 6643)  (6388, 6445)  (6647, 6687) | -0.5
